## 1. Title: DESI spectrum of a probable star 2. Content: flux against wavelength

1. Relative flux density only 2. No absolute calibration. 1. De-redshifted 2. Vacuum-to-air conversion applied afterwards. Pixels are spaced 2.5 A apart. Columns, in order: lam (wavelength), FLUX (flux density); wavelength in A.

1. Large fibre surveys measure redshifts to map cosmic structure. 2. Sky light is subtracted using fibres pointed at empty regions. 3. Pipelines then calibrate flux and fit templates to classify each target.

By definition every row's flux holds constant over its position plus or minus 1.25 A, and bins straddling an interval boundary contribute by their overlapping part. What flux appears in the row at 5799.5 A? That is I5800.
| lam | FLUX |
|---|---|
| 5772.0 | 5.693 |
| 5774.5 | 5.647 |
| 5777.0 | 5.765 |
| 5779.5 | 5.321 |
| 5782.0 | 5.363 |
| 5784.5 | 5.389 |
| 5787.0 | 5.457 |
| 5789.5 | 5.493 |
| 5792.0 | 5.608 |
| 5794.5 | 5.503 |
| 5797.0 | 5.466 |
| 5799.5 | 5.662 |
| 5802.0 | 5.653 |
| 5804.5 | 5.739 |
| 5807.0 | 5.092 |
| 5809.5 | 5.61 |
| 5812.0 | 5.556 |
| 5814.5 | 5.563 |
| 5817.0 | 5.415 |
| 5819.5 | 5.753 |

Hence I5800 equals 5.662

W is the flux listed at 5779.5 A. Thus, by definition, 5.321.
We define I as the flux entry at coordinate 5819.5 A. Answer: 5.753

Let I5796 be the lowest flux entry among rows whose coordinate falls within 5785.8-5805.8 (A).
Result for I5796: 5.457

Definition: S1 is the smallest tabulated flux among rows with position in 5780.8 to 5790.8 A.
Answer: 5.363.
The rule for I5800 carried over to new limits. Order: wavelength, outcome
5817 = 5.415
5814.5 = 5.563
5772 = 5.693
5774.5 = 5.647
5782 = 5.363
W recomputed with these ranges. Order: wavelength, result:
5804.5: 5.739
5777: 5.765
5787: 5.457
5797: 5.466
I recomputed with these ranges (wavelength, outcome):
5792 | 5.608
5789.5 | 5.493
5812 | 5.556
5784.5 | 5.389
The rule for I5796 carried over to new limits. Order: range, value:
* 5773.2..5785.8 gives 5.321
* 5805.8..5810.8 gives 5.092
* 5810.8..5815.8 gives 5.556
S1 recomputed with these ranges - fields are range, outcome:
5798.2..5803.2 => 5.653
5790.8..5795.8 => 5.503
